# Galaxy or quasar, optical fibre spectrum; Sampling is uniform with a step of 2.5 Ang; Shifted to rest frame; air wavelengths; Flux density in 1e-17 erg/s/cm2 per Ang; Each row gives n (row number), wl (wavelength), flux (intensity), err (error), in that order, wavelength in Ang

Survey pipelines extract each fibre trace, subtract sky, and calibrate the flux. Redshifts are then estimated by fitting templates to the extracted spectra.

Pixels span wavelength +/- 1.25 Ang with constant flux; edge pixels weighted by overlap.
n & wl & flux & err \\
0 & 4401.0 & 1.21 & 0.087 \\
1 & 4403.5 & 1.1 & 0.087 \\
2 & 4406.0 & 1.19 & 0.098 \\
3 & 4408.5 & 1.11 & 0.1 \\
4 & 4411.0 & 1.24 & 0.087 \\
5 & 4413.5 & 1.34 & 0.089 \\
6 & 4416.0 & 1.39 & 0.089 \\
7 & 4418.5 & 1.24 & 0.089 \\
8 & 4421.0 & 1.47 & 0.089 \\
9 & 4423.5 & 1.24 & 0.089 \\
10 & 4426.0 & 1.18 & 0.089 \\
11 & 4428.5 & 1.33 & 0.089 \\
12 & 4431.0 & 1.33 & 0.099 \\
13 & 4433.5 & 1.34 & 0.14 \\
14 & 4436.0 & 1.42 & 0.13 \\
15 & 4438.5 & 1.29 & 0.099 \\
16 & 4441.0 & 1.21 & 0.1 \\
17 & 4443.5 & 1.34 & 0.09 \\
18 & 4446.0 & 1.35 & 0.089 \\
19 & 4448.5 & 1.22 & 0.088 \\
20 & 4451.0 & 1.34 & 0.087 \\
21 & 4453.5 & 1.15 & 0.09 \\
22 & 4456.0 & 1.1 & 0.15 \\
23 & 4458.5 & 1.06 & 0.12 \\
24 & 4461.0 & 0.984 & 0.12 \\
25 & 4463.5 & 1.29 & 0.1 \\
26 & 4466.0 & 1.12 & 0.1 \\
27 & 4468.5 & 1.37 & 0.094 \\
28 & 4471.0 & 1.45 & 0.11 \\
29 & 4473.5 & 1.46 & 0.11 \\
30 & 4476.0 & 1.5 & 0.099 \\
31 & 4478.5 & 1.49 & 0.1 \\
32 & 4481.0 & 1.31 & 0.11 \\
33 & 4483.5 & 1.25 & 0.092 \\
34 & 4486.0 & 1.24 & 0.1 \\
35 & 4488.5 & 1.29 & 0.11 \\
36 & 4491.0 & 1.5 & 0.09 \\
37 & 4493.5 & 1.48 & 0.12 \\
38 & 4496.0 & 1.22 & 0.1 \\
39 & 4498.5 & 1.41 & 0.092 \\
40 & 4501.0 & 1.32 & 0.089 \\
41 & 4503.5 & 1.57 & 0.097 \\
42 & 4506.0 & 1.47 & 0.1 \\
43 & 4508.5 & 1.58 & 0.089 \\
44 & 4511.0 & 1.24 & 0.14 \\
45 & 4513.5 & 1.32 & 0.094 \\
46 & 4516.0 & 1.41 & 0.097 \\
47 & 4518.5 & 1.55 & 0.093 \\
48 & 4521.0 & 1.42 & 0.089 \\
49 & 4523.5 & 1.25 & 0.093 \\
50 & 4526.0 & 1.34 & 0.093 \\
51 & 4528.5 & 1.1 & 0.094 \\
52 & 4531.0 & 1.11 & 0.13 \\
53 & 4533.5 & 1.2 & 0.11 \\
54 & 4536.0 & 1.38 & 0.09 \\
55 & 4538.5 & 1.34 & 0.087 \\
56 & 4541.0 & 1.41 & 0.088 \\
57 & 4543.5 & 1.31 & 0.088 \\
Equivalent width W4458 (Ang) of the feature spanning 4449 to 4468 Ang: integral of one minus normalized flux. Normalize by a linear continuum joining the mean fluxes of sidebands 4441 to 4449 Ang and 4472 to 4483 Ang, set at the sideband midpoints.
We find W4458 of 2.7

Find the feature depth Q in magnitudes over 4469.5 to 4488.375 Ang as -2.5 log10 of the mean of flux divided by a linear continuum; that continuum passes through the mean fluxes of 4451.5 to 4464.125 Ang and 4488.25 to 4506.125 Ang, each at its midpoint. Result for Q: -0.09 mag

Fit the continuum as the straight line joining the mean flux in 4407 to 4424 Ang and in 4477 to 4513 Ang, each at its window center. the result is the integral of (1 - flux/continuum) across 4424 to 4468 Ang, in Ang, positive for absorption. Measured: 2.8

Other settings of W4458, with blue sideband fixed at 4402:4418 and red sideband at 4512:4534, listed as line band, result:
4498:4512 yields -1.6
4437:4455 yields -0.3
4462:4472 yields -0.2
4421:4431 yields -0.4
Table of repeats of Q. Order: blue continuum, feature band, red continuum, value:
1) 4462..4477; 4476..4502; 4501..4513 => 0.03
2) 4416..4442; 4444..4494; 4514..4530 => 0.02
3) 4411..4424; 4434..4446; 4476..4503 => 0.02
